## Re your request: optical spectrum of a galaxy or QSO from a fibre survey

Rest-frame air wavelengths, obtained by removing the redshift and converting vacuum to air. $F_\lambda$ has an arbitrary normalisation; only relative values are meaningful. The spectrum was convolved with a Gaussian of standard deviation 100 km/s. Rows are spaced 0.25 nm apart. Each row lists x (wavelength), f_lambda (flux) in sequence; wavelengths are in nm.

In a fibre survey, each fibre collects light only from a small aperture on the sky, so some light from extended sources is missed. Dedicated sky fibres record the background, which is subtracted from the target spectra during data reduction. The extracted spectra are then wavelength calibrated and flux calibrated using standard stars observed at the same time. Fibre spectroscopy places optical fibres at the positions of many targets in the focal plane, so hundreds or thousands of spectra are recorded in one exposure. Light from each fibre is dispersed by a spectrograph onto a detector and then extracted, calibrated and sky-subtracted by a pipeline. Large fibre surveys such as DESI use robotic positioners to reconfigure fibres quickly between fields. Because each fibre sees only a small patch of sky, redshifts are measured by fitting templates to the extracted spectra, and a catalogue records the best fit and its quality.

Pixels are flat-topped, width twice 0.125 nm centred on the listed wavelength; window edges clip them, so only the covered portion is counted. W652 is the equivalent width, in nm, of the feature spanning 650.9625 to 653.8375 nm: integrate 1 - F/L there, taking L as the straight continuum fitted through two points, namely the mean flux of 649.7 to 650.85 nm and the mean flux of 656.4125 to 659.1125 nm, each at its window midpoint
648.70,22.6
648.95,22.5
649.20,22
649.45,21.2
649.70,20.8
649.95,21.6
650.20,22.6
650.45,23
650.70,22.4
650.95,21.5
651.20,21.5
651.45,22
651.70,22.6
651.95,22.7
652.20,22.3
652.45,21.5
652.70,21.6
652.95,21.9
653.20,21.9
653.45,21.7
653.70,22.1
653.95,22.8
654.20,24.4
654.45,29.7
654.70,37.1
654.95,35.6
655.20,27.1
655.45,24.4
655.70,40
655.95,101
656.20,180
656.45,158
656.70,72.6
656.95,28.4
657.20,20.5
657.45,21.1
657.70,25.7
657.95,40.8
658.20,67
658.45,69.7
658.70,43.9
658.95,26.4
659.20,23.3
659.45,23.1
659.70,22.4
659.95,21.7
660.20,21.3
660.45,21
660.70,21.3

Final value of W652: 0.722 nm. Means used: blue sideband 22.2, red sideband 48.4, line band 22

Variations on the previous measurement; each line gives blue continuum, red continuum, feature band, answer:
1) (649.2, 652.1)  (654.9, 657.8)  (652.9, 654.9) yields 0.86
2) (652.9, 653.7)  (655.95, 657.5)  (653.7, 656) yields 0.72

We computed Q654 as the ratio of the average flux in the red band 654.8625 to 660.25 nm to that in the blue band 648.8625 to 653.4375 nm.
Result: 2.3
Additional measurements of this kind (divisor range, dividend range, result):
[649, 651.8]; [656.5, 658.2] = 1.94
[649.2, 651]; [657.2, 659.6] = 1.68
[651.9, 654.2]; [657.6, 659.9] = 1.70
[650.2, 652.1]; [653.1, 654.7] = 1.12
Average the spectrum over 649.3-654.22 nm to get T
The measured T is 22.1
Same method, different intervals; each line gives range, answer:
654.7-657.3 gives 67.7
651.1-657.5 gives 41.3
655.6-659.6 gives 58.7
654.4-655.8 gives 32.3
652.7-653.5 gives 21.8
